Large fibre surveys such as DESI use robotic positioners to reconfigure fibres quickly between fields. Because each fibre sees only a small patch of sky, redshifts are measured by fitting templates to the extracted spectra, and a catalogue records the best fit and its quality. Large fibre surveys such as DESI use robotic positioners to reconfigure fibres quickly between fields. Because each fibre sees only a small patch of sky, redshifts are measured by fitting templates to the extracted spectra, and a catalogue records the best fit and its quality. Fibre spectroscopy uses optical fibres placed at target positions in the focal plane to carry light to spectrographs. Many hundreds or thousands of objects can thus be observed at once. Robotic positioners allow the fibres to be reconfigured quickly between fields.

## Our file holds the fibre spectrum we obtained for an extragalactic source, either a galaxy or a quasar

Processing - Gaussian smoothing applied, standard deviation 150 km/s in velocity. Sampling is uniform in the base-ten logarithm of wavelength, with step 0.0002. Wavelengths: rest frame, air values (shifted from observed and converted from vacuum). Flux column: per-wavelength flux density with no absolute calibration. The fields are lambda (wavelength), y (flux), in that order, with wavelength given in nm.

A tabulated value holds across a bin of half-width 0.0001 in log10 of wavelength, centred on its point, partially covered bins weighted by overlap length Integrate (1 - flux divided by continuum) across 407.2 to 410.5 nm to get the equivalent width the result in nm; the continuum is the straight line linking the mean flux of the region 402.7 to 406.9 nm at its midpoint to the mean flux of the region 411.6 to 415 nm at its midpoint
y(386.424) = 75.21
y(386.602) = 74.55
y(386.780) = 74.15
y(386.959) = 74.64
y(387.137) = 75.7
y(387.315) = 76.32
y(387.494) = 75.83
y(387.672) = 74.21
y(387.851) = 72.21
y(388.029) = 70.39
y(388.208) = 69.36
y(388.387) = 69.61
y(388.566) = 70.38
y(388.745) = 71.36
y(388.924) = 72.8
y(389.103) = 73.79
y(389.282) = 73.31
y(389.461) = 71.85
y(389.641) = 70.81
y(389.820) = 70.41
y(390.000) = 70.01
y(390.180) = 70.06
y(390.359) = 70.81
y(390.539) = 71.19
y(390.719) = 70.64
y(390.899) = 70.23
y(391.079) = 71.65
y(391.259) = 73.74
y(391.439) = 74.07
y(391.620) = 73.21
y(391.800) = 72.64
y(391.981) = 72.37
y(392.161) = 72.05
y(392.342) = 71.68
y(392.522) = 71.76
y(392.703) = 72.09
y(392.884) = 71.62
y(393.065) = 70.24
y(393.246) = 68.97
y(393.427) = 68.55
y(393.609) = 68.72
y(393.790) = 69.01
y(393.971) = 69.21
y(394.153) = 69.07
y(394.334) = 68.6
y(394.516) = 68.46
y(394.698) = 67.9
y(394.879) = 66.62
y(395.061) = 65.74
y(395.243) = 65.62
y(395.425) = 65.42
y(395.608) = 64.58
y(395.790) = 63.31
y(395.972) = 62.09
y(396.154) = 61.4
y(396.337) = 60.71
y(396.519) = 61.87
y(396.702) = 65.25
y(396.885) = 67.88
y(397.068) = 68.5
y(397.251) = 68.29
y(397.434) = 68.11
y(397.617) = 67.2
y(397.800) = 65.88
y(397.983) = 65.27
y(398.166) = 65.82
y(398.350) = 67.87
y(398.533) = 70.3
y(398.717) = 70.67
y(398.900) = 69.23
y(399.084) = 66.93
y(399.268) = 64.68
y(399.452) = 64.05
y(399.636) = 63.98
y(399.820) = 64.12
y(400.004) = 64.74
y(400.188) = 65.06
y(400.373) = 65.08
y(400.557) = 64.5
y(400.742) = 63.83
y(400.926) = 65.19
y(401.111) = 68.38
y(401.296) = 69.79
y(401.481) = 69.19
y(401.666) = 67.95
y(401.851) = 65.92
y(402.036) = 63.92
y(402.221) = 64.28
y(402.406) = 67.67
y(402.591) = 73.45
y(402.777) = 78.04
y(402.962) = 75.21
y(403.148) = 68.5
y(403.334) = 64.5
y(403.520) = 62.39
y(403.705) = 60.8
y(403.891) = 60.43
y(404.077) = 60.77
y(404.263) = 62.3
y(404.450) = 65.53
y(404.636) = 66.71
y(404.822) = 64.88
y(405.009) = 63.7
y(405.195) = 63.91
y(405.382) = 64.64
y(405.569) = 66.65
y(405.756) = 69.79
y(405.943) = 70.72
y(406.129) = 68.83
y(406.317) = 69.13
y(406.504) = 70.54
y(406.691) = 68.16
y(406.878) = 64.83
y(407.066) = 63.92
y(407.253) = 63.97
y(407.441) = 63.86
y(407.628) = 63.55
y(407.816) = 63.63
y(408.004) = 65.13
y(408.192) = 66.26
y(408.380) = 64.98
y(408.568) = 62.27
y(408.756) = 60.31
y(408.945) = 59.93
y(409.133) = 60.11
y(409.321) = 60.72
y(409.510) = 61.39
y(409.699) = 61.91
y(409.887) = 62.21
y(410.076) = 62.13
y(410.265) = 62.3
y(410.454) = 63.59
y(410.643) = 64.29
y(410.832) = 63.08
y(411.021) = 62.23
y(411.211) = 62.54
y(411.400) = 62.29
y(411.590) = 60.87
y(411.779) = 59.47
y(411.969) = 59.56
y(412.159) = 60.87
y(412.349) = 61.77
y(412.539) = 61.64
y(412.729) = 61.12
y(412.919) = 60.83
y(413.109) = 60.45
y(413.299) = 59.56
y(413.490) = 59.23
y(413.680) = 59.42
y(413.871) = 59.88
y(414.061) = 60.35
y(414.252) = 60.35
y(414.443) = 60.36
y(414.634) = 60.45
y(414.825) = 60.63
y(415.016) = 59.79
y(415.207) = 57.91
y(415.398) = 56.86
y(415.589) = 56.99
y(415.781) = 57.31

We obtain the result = 0.05 nm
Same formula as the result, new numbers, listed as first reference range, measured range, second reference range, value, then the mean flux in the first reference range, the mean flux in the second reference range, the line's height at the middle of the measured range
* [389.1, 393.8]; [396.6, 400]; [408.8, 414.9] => 0.053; 71.3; 61.1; 67.9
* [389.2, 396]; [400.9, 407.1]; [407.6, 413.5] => -0.199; 69.7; 61.9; 64.8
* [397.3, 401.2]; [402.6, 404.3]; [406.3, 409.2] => -0.027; 66.3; 64.3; 65.3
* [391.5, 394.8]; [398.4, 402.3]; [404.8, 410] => 0.067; 70.4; 64.6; 67.5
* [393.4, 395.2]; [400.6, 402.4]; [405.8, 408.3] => 0.018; 68.1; 66.4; 67.2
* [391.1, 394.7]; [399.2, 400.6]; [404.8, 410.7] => 0.067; 70.8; 64.4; 67.8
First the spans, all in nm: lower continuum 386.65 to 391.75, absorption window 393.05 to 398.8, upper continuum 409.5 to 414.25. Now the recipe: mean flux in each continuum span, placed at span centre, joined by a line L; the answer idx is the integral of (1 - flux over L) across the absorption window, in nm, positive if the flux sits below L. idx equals 0.19 nm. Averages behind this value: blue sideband 72.3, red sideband 61.3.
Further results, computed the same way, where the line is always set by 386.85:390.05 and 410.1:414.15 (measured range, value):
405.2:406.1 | -0.047 nm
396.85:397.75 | 0.004 nm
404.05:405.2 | 0.011 nm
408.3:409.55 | 0.028 nm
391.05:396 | 0.052 nm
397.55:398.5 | 0.018 nm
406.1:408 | -0.068 nm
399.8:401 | 0.038 nm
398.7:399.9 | 0.023 nm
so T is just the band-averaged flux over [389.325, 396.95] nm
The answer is 68.9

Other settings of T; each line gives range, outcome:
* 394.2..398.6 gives 66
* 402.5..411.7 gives 64.7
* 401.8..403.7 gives 68.1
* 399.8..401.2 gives 65.2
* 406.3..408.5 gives 65.5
